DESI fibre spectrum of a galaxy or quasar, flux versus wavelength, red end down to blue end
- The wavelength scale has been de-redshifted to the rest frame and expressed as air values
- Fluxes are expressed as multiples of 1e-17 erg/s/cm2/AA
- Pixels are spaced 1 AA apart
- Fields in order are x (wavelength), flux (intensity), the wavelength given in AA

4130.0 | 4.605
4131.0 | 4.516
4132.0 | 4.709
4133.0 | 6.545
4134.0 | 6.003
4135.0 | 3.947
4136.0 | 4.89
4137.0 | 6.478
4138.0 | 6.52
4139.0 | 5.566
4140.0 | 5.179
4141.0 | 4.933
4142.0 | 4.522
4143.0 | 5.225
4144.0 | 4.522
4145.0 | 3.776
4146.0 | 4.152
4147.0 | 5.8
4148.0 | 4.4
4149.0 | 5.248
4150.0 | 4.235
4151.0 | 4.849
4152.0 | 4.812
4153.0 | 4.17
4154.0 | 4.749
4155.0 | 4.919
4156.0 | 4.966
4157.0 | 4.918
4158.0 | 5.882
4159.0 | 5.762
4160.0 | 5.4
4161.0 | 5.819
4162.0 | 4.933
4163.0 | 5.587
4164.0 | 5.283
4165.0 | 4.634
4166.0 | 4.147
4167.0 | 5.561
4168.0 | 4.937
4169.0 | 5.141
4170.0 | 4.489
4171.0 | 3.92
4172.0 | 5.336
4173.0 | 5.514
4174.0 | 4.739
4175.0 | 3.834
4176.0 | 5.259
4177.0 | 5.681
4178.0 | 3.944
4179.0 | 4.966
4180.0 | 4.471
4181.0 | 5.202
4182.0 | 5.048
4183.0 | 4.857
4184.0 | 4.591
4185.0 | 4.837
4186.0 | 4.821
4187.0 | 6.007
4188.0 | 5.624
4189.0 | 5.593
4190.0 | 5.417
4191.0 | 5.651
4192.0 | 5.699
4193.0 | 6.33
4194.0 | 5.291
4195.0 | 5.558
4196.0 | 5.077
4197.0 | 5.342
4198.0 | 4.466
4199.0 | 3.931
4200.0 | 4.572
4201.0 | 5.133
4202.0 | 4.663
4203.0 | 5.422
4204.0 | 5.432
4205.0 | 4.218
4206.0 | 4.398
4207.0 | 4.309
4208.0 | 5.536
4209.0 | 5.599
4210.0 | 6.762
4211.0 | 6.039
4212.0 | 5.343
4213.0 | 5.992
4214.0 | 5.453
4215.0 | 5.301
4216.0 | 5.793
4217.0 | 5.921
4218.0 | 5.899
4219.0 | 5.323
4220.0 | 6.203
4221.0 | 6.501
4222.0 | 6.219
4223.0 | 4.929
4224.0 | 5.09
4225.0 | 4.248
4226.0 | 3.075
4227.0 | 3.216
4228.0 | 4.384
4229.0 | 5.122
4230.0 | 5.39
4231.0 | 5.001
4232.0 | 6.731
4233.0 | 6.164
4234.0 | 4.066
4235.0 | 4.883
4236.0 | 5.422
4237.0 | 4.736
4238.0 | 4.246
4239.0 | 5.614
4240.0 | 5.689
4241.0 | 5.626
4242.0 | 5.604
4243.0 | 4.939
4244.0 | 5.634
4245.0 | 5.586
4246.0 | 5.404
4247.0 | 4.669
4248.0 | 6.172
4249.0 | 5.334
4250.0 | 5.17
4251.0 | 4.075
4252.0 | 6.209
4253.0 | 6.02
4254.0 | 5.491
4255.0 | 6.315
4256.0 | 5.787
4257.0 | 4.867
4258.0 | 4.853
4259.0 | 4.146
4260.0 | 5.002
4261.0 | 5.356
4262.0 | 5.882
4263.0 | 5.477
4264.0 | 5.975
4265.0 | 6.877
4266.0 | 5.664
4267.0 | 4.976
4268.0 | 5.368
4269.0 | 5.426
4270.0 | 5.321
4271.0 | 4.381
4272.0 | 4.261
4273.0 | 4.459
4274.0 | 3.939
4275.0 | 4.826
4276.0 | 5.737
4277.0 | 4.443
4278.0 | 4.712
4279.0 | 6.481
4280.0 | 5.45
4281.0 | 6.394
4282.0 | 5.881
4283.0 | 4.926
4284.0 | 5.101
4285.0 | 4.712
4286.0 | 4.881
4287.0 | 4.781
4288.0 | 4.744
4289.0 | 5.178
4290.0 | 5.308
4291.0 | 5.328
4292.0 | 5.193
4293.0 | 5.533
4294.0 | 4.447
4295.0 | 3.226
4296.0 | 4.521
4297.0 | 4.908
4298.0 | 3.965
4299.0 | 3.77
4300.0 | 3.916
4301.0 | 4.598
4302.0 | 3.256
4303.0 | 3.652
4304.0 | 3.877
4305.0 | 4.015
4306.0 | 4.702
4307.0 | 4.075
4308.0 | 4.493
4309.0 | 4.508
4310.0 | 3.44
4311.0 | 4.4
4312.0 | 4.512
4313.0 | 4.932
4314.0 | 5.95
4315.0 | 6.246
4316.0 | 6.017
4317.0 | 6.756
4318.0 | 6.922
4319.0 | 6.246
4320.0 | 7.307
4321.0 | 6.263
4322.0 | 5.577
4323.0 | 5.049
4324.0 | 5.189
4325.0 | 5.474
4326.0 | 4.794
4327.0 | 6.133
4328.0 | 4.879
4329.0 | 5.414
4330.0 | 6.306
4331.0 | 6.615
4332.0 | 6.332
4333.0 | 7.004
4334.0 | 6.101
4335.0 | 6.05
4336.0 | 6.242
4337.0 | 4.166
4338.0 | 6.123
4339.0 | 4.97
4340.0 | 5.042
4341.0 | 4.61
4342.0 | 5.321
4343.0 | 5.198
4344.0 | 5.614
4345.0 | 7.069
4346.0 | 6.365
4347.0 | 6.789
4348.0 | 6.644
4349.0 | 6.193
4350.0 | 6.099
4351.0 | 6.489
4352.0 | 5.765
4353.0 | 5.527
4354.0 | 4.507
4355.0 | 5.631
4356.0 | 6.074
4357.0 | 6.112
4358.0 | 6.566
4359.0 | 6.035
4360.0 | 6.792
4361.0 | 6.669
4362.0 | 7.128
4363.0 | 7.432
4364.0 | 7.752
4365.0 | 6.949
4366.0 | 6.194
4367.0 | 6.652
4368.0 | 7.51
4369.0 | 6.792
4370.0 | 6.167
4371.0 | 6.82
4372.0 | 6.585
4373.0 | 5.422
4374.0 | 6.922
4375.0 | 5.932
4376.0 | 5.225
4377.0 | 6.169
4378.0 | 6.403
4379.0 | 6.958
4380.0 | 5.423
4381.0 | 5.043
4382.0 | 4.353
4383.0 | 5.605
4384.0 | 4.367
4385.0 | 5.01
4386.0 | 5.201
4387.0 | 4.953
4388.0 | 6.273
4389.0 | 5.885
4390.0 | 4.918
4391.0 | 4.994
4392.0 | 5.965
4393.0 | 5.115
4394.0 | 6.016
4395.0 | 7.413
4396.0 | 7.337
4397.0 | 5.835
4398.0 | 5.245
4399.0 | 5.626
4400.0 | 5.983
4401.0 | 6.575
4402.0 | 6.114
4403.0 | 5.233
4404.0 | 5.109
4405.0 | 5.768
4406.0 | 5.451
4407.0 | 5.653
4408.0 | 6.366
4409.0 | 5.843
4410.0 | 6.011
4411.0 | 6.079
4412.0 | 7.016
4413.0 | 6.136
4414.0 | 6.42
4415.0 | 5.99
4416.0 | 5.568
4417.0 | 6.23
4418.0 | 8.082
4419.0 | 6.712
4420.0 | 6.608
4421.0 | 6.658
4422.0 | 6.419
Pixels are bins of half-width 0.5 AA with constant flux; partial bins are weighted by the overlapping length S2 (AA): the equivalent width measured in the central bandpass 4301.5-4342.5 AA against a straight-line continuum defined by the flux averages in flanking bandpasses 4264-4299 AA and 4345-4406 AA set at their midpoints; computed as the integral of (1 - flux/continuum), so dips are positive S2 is 1.0 AA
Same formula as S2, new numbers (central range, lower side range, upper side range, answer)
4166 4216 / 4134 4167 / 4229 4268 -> 0.54 AA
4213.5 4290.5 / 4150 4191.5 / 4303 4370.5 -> 2.20 AA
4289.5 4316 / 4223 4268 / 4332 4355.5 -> 5.00 AA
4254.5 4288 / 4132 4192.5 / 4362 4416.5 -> 1.76 AA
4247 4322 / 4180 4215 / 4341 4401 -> 7.13 AA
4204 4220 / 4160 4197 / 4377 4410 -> -0.85 AA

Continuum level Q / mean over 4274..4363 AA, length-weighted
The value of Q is 5.4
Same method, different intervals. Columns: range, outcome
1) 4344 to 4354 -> 6.2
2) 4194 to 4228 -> 5.17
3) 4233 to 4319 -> 5.07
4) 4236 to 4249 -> 5.33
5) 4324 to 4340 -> 5.73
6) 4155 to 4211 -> 5.11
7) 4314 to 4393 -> 5.97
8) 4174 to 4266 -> 5.25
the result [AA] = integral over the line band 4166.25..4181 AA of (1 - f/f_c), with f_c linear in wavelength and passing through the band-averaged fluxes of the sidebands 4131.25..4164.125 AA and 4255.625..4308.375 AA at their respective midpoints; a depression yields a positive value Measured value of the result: 0.6 AA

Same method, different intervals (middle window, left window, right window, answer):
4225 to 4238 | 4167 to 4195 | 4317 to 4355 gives 1.3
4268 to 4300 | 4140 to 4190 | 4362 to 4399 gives 3.7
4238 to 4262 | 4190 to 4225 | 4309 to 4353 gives 0.7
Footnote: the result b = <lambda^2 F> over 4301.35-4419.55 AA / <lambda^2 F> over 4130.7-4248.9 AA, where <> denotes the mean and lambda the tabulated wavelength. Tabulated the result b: 1.2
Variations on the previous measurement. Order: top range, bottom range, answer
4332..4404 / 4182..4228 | 1.24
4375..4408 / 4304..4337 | 1.06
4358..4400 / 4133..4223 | 1.29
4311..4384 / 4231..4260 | 1.18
